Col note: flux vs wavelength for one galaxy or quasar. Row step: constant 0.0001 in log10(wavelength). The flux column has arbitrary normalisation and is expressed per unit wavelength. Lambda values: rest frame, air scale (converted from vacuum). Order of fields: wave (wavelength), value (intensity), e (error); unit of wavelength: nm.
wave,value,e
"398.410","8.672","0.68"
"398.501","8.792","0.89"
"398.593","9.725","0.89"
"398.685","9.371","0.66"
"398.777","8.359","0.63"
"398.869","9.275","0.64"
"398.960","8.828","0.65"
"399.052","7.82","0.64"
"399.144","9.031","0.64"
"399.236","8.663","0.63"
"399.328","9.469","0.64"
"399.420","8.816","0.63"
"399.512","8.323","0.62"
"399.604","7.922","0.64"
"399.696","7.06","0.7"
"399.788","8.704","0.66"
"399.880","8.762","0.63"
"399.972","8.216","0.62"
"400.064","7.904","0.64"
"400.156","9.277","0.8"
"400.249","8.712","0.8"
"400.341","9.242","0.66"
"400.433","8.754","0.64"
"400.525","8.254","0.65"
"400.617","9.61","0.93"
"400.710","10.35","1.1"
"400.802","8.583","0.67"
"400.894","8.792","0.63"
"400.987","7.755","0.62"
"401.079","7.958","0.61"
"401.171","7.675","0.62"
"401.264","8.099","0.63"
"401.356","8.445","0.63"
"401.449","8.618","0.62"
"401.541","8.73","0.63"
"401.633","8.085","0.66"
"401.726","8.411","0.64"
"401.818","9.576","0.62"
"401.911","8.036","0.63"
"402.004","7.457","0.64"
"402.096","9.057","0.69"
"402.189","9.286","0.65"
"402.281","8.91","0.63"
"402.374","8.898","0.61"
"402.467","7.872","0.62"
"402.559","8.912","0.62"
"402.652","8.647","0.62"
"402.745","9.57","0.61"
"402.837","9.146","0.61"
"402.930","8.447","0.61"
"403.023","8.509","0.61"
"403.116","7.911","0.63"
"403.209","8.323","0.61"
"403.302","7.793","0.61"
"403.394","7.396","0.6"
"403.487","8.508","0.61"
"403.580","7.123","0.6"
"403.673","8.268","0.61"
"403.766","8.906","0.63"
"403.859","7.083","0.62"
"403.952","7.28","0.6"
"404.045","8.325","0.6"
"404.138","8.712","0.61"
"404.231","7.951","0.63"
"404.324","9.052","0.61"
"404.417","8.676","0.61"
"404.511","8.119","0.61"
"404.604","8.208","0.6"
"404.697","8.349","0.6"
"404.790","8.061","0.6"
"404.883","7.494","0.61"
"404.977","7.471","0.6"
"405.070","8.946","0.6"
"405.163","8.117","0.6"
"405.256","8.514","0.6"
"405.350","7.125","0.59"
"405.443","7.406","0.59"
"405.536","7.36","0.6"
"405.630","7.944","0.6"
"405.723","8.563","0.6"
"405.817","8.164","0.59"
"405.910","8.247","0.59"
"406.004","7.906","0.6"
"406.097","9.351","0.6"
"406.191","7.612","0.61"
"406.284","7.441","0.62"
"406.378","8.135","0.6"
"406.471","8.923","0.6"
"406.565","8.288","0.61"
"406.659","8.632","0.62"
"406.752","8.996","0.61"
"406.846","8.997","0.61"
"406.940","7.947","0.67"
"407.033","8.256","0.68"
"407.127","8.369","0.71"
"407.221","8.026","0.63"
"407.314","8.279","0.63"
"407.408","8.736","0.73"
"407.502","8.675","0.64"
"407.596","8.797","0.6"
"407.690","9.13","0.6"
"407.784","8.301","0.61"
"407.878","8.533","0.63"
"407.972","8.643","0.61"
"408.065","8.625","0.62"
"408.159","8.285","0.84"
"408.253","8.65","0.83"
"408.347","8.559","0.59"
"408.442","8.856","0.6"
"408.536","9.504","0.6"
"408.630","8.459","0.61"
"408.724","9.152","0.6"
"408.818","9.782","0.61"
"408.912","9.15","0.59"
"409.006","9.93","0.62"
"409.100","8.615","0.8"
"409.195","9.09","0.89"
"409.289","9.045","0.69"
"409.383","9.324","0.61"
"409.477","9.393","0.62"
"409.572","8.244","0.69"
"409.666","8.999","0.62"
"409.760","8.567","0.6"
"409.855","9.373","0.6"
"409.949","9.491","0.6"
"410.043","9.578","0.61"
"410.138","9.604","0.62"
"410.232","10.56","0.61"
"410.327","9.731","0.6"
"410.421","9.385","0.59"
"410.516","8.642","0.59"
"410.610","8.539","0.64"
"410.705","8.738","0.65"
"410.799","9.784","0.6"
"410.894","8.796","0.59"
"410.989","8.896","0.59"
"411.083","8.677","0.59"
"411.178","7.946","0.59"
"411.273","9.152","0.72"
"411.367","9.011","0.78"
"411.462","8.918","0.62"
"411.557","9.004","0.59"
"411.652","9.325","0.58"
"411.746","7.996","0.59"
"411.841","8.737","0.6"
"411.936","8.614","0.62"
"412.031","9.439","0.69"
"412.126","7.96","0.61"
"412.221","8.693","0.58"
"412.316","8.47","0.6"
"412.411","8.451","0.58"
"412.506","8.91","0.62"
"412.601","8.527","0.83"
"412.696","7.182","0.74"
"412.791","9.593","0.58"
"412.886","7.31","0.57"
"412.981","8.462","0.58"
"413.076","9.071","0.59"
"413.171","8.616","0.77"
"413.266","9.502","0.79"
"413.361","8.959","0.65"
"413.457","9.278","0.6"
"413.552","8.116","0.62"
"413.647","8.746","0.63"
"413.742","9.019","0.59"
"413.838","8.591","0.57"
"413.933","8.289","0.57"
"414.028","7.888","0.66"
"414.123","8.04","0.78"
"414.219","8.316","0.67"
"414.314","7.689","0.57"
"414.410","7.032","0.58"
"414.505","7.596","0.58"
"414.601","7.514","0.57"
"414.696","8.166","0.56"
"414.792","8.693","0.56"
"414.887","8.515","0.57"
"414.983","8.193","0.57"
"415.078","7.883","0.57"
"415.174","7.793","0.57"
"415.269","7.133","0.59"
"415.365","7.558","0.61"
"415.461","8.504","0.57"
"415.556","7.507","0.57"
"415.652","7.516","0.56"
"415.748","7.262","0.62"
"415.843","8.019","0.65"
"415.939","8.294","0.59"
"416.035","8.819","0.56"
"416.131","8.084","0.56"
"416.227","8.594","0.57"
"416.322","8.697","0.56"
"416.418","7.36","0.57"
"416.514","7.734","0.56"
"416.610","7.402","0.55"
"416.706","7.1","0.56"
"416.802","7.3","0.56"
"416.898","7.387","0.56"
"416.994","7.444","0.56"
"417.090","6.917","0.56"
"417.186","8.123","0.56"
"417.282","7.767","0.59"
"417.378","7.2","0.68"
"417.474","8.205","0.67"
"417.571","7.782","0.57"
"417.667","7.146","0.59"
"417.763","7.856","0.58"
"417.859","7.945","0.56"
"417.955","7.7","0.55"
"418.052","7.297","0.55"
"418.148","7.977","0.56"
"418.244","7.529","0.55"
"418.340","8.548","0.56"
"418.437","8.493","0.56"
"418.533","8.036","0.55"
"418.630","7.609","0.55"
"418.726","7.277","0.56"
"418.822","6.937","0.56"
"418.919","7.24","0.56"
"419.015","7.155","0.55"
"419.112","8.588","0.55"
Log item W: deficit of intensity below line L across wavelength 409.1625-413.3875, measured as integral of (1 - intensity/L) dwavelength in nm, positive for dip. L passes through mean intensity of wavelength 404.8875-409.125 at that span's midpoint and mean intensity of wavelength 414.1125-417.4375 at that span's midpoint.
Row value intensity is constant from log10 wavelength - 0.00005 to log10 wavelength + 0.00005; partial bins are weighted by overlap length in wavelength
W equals -0.39 nm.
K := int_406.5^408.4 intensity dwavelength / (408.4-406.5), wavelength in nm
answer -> 8.54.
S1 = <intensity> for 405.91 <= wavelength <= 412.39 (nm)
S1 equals 8.81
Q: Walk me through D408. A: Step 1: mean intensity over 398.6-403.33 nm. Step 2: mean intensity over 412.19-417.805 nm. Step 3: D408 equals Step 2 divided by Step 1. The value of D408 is 0.94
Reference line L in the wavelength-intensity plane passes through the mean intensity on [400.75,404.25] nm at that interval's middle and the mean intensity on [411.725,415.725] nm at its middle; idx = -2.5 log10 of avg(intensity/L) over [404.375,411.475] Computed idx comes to -0.04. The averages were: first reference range 8.35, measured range 8.66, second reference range 8.28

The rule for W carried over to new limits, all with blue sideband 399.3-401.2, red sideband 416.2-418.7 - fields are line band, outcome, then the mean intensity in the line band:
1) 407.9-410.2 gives -0.25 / 9.05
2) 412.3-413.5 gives -0.10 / 8.64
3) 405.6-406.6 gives 0.01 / 8.24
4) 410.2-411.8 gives -0.19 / 8.99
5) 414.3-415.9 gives 0.01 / 7.8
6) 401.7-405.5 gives 0.06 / 8.29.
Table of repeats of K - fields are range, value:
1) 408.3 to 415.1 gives 8.75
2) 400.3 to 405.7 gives 8.35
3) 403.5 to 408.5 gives 8.28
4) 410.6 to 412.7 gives 8.72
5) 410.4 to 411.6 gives 8.87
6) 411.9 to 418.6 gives 8.07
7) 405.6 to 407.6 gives 8.37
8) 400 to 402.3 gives 8.62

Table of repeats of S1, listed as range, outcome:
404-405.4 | 8.21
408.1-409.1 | 9.01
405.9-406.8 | 8.36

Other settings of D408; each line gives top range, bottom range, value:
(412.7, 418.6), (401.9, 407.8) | 0.97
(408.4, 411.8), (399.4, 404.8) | 1.08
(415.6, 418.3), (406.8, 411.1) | 0.87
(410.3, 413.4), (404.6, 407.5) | 1.07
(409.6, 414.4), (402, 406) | 1.06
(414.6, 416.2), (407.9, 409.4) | 0.89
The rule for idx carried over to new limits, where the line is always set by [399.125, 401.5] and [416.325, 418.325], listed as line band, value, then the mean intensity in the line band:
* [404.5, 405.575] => 0.05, 7.93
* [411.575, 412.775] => -0.09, 8.56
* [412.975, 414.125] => -0.12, 8.7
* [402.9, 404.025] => 0.06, 7.96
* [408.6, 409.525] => -0.14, 9.21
